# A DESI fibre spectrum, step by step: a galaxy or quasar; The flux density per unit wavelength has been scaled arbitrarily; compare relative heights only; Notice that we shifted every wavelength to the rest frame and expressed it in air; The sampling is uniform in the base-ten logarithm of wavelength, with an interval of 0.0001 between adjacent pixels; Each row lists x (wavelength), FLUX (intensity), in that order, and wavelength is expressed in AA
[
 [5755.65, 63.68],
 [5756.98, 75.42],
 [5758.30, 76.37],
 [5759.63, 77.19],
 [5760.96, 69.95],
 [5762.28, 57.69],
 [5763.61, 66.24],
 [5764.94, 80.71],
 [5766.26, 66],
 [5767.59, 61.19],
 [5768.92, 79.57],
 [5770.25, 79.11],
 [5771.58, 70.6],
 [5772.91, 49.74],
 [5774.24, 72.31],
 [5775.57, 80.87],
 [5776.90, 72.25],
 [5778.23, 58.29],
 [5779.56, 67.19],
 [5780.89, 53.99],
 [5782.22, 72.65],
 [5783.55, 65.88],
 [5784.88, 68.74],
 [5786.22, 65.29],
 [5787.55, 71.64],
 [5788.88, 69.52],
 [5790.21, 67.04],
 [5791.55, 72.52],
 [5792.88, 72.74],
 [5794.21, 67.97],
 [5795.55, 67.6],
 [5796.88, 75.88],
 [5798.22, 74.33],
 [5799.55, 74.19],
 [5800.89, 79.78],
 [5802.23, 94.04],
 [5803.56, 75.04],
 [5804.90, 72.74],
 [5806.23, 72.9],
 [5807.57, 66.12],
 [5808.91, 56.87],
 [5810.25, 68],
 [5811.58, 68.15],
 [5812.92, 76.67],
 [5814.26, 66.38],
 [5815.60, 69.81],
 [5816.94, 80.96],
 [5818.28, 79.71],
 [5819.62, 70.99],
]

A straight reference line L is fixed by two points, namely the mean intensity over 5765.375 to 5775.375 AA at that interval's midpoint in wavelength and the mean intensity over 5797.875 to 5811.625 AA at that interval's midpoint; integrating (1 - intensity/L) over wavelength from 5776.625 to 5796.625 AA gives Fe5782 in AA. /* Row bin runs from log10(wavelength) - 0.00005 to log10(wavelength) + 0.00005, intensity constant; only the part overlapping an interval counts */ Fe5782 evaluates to 1.0 AA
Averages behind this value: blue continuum 69.2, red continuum 73.1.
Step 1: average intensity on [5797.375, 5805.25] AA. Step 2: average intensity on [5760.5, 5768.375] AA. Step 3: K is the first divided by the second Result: 1.2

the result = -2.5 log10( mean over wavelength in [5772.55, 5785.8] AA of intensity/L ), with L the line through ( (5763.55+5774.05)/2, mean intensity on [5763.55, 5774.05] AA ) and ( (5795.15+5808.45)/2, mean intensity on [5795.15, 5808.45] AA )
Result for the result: 0.07 mag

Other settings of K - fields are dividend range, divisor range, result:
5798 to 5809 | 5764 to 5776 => 1.06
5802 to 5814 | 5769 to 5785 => 1.05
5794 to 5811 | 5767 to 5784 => 1.07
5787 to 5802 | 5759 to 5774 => 1.05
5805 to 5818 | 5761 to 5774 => 1.03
